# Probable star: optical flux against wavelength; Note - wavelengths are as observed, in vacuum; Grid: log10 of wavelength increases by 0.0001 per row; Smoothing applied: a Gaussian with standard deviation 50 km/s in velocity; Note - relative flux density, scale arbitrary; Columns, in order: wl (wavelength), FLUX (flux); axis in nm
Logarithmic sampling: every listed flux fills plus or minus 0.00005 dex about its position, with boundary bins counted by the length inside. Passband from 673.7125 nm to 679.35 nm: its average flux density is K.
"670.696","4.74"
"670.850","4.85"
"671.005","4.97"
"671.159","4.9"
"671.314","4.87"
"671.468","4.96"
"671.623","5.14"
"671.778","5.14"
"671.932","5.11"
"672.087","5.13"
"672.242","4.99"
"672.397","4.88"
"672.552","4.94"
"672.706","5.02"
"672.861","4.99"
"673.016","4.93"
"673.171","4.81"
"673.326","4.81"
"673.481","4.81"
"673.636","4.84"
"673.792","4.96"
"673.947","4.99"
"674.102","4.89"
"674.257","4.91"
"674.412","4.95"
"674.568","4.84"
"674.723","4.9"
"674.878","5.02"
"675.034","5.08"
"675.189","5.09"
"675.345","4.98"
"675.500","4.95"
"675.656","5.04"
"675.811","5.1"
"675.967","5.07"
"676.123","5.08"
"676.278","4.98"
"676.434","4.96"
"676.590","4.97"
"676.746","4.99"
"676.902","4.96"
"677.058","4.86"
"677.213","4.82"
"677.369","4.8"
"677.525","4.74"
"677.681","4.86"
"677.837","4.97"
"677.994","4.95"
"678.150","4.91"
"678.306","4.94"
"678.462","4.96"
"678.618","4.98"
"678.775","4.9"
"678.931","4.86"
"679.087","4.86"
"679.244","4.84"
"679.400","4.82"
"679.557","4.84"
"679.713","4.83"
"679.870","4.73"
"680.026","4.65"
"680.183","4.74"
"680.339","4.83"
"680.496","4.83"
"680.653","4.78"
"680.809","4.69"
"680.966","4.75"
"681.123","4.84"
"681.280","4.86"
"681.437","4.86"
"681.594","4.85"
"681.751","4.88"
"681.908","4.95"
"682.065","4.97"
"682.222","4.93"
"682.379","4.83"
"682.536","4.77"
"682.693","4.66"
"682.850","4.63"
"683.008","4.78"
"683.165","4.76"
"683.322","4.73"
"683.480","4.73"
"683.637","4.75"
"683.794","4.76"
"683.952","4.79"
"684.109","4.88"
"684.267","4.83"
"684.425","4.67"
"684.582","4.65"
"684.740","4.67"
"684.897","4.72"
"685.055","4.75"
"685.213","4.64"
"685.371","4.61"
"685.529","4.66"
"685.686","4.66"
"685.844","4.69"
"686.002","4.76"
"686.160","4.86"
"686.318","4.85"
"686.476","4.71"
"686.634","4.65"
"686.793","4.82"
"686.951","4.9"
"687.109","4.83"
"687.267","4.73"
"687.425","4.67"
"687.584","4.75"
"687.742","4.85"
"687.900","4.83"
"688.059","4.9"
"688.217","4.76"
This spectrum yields 4.94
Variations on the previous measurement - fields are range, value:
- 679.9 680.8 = 4.76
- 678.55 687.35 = 4.78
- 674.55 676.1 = 5.02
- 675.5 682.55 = 4.88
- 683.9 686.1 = 4.71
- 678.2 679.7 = 4.89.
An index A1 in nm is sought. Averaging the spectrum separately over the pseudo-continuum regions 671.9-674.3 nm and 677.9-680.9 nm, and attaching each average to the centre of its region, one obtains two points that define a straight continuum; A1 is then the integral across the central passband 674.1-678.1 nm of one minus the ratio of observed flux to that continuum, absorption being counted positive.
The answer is -0.052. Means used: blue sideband 4.93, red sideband 4.84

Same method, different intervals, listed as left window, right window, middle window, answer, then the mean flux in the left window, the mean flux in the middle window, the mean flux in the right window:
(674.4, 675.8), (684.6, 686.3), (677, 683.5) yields 0.03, 4.99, 4.83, 4.71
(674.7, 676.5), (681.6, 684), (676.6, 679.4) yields 0.03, 5.03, 4.89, 4.8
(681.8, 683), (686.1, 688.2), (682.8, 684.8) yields 0.03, 4.82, 4.74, 4.79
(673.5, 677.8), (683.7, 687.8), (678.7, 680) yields 0.01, 4.95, 4.83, 4.74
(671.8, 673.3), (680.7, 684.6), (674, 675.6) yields -0.01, 4.98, 4.96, 4.79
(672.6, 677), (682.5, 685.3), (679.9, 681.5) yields 0.01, 4.96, 4.78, 4.73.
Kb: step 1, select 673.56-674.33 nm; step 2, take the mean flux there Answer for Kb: 4.92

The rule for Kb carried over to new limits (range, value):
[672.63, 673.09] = 4.98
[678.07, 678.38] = 4.93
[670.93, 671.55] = 4.93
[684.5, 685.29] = 4.69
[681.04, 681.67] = 4.85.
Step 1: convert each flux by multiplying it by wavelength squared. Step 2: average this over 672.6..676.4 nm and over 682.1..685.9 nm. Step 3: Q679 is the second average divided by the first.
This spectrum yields 0.98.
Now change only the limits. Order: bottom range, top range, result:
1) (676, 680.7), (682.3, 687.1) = 0.99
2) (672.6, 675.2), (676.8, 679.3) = 1.00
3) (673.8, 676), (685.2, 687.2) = 0.98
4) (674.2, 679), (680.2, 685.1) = 0.98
